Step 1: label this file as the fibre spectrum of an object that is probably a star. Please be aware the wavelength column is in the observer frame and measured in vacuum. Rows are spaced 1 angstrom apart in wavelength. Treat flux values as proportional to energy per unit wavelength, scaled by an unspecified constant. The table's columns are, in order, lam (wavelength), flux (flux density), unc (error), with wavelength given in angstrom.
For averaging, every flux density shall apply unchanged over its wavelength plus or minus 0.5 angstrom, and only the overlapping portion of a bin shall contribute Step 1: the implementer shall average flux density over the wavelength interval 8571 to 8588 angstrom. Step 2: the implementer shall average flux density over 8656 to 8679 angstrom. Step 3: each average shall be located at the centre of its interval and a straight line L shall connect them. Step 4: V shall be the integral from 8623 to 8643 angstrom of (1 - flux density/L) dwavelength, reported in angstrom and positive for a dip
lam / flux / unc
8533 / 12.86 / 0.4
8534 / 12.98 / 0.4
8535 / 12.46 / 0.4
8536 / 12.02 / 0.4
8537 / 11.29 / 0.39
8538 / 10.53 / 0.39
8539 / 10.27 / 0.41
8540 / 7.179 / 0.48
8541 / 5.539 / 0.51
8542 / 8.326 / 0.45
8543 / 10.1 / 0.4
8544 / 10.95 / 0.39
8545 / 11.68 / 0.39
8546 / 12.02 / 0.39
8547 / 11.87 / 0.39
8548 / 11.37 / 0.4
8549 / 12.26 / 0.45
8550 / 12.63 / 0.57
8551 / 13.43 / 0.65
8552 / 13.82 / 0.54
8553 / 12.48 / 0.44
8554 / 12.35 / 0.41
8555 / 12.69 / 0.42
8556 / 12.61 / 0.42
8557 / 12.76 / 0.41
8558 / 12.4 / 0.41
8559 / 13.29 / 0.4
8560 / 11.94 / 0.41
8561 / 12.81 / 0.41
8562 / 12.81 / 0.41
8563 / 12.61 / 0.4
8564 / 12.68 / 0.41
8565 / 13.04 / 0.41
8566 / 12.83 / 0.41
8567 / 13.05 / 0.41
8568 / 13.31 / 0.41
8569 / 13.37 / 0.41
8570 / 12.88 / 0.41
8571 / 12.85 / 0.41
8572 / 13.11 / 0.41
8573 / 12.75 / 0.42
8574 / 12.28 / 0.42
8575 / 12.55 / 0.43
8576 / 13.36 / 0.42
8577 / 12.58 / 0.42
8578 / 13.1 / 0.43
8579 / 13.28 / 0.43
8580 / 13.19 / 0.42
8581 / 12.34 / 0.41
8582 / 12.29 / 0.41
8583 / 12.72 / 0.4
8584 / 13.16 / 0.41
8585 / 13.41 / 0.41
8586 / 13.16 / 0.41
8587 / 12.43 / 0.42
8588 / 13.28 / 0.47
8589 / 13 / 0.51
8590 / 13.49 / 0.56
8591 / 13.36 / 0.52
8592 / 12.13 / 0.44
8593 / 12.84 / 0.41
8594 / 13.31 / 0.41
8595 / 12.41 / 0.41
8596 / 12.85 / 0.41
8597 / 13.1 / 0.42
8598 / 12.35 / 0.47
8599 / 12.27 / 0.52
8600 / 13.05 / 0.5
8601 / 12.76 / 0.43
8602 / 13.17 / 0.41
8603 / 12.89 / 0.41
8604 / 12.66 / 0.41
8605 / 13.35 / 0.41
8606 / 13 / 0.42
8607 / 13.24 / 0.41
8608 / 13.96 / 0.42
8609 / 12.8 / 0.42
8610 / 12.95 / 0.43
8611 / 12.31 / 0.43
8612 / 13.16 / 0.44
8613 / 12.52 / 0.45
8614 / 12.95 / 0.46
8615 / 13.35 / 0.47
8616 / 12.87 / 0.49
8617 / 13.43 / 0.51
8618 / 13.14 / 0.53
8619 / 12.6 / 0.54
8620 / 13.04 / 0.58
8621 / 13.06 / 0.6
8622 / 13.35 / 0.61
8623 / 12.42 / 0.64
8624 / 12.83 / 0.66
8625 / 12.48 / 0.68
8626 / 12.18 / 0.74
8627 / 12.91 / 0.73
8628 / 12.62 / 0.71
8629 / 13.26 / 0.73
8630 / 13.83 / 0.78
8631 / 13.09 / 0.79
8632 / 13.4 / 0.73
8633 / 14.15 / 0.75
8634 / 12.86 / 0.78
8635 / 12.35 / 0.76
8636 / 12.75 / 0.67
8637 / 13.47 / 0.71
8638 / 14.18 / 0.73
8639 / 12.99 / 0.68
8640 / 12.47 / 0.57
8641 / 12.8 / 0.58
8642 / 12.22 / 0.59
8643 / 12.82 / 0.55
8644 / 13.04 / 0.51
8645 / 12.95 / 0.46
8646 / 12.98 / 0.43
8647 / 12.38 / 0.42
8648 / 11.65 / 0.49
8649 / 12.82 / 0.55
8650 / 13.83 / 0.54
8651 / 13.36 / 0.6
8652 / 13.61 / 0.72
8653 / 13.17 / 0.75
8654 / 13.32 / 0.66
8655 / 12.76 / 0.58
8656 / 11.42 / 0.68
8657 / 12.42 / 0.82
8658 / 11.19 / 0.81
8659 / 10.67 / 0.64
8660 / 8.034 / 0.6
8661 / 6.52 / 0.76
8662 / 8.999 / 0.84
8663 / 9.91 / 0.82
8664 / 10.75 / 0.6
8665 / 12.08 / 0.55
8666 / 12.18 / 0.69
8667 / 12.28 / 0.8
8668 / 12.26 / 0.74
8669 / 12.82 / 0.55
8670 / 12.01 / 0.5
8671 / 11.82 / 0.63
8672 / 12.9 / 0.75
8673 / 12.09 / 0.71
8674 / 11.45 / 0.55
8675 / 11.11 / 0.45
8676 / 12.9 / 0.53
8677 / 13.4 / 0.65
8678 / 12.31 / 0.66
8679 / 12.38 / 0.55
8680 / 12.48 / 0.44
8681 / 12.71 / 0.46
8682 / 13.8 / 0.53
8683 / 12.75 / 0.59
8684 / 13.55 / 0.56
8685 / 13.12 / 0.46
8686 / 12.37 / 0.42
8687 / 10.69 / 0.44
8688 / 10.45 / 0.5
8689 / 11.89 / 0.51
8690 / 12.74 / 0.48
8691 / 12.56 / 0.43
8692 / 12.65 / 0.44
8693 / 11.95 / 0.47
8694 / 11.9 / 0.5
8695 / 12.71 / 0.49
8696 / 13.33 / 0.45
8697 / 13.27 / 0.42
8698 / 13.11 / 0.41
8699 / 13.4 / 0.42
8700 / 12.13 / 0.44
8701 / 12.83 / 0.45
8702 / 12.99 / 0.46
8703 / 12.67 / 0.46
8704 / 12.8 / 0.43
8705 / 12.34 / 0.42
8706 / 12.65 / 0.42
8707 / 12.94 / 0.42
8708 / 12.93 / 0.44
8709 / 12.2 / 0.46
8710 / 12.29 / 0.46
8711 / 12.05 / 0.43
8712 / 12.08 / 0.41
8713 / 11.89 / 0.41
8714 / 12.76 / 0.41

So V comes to -1.7 angstrom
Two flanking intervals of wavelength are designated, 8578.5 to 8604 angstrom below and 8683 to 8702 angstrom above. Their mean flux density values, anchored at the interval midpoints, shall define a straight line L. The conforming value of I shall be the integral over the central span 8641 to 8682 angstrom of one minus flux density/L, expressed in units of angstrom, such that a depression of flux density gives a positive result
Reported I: 1.9 angstrom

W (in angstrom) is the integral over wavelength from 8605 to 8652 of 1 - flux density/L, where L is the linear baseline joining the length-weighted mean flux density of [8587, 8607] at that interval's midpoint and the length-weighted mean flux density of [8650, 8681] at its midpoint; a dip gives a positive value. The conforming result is -2.2 angstrom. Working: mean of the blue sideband 12.9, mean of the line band 13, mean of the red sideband 11.8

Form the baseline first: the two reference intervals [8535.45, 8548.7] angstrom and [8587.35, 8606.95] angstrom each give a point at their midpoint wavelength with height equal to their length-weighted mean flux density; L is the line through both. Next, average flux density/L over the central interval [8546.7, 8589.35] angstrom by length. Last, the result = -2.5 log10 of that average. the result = -0.12 mag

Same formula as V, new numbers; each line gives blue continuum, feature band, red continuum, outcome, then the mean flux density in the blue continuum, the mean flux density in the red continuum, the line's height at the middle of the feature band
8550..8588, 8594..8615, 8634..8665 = -0.66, 12.9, 12.1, 12.5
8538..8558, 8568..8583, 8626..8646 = -1.30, 11.3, 13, 11.8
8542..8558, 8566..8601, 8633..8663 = -2.23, 12.1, 12.2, 12.1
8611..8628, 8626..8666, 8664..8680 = 0.79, 12.9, 12.2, 12.5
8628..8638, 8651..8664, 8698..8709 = 1.99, 13.3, 12.8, 13.1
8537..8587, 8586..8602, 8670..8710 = -0.76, 12.2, 12.5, 12.3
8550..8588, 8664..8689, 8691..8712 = 0.77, 12.9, 12.6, 12.7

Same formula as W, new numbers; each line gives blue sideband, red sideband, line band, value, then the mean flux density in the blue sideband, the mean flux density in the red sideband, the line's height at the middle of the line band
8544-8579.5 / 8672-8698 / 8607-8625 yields -0.57 angstrom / 12.7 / 12.4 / 12.6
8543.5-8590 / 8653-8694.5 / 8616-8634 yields -1.15 angstrom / 12.7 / 11.9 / 12.3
